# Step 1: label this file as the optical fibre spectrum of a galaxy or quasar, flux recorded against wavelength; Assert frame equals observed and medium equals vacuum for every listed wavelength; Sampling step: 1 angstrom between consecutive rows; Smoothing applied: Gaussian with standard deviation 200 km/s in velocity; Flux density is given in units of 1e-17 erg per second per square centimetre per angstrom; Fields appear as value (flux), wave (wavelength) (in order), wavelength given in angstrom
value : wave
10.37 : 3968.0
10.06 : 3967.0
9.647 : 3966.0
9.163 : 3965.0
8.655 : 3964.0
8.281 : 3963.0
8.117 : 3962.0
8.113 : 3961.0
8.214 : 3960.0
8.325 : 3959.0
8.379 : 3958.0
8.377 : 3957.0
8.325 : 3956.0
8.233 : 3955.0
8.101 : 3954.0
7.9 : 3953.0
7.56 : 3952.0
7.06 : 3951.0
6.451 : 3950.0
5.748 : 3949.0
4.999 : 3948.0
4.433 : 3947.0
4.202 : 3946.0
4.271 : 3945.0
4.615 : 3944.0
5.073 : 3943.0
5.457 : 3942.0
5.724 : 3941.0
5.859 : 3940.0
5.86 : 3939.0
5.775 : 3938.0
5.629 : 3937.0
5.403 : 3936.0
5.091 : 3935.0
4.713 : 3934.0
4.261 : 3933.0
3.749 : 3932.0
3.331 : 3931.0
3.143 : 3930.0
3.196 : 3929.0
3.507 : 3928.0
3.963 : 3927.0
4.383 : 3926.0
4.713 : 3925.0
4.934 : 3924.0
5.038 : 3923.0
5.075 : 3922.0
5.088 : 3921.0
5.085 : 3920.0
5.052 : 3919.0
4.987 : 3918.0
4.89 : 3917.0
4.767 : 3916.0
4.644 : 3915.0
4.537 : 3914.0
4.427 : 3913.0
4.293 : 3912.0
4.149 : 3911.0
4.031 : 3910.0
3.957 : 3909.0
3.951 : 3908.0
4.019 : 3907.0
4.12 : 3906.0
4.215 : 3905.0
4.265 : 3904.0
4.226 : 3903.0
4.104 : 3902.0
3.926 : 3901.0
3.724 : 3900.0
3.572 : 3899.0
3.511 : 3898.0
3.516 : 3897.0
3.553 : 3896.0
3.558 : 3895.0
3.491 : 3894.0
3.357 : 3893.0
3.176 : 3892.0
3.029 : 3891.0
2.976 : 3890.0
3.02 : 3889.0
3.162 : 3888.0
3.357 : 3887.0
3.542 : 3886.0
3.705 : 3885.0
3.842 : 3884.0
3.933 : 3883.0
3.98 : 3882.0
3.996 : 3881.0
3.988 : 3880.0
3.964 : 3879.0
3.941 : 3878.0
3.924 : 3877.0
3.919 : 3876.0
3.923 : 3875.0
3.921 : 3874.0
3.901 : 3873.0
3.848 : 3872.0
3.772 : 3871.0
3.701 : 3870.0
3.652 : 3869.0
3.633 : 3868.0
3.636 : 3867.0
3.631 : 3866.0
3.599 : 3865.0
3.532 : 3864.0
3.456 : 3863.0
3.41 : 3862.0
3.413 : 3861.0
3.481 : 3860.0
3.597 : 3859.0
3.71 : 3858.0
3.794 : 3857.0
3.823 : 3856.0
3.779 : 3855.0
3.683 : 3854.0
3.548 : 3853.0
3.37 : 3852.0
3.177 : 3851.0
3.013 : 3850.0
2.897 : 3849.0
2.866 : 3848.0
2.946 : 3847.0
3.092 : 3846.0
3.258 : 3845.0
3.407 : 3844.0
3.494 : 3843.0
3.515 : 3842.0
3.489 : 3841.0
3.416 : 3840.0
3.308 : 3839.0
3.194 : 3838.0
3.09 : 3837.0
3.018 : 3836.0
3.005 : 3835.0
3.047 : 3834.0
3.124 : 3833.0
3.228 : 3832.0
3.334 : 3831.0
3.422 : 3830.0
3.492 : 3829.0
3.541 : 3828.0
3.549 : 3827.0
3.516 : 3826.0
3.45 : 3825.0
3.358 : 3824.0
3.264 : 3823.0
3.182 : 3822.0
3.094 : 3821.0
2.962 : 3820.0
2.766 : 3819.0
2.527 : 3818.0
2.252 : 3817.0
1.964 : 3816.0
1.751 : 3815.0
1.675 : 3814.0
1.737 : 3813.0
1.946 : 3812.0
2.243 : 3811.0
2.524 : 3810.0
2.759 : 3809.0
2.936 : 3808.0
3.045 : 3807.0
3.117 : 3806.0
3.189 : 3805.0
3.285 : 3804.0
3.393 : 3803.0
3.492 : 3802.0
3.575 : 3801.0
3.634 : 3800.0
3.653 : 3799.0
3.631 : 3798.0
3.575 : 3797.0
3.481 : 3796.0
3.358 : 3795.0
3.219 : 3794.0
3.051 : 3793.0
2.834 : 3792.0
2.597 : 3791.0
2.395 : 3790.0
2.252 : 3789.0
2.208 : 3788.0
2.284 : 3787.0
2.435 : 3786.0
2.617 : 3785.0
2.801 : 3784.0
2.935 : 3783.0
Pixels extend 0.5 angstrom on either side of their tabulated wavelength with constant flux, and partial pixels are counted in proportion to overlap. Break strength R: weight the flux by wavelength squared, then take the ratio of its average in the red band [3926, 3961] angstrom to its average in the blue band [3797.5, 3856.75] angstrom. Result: 1.97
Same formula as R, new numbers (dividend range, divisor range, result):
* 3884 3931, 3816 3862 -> 1.27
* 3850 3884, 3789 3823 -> 1.33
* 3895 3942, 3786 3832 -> 1.60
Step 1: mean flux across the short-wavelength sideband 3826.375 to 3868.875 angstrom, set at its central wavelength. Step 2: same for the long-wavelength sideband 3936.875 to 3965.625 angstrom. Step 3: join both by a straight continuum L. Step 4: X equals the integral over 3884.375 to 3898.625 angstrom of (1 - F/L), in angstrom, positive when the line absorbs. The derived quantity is 4.3 angstrom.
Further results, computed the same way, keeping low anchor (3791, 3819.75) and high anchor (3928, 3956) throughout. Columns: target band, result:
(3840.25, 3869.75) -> 2.73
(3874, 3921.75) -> 6.58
